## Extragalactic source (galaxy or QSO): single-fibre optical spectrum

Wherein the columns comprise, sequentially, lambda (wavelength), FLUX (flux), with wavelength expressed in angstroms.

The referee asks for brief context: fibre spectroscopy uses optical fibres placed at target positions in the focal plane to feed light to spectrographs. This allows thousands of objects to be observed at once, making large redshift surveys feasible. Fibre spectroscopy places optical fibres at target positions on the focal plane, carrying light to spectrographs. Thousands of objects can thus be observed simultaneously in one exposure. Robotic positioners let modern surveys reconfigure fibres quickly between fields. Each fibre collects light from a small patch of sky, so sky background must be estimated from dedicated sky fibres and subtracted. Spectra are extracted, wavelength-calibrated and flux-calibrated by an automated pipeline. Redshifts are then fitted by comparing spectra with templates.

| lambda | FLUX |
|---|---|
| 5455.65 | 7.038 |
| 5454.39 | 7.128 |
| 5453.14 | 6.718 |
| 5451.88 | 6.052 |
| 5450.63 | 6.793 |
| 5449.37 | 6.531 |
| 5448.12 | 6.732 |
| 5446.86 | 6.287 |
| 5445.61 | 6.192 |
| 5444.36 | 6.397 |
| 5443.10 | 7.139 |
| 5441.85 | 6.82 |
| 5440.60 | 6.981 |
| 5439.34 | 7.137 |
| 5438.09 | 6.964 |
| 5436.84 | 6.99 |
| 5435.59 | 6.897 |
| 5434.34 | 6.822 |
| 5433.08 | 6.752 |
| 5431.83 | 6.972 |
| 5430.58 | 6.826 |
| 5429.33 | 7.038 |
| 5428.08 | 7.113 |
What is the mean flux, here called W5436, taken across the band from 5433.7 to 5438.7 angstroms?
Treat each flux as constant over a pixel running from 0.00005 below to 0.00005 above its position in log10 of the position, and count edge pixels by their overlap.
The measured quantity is 6.91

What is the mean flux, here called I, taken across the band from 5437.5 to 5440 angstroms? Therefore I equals 7.04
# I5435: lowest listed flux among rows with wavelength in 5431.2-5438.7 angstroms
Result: 6.752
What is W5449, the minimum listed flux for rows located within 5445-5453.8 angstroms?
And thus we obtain 6.052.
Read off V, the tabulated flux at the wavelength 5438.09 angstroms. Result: 6.964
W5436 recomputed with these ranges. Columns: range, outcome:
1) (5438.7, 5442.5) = 6.98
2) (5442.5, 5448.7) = 6.54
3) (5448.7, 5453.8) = 6.54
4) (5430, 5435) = 6.84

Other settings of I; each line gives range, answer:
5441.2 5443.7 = 6.99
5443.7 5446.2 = 6.3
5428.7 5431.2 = 6.93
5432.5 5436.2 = 6.81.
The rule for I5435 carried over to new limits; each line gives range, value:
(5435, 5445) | 6.397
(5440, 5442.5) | 6.82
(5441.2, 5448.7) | 6.192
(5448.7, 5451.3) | 6.531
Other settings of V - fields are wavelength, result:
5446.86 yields 6.287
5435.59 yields 6.897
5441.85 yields 6.82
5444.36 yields 6.397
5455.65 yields 7.038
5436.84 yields 6.99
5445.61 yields 6.192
